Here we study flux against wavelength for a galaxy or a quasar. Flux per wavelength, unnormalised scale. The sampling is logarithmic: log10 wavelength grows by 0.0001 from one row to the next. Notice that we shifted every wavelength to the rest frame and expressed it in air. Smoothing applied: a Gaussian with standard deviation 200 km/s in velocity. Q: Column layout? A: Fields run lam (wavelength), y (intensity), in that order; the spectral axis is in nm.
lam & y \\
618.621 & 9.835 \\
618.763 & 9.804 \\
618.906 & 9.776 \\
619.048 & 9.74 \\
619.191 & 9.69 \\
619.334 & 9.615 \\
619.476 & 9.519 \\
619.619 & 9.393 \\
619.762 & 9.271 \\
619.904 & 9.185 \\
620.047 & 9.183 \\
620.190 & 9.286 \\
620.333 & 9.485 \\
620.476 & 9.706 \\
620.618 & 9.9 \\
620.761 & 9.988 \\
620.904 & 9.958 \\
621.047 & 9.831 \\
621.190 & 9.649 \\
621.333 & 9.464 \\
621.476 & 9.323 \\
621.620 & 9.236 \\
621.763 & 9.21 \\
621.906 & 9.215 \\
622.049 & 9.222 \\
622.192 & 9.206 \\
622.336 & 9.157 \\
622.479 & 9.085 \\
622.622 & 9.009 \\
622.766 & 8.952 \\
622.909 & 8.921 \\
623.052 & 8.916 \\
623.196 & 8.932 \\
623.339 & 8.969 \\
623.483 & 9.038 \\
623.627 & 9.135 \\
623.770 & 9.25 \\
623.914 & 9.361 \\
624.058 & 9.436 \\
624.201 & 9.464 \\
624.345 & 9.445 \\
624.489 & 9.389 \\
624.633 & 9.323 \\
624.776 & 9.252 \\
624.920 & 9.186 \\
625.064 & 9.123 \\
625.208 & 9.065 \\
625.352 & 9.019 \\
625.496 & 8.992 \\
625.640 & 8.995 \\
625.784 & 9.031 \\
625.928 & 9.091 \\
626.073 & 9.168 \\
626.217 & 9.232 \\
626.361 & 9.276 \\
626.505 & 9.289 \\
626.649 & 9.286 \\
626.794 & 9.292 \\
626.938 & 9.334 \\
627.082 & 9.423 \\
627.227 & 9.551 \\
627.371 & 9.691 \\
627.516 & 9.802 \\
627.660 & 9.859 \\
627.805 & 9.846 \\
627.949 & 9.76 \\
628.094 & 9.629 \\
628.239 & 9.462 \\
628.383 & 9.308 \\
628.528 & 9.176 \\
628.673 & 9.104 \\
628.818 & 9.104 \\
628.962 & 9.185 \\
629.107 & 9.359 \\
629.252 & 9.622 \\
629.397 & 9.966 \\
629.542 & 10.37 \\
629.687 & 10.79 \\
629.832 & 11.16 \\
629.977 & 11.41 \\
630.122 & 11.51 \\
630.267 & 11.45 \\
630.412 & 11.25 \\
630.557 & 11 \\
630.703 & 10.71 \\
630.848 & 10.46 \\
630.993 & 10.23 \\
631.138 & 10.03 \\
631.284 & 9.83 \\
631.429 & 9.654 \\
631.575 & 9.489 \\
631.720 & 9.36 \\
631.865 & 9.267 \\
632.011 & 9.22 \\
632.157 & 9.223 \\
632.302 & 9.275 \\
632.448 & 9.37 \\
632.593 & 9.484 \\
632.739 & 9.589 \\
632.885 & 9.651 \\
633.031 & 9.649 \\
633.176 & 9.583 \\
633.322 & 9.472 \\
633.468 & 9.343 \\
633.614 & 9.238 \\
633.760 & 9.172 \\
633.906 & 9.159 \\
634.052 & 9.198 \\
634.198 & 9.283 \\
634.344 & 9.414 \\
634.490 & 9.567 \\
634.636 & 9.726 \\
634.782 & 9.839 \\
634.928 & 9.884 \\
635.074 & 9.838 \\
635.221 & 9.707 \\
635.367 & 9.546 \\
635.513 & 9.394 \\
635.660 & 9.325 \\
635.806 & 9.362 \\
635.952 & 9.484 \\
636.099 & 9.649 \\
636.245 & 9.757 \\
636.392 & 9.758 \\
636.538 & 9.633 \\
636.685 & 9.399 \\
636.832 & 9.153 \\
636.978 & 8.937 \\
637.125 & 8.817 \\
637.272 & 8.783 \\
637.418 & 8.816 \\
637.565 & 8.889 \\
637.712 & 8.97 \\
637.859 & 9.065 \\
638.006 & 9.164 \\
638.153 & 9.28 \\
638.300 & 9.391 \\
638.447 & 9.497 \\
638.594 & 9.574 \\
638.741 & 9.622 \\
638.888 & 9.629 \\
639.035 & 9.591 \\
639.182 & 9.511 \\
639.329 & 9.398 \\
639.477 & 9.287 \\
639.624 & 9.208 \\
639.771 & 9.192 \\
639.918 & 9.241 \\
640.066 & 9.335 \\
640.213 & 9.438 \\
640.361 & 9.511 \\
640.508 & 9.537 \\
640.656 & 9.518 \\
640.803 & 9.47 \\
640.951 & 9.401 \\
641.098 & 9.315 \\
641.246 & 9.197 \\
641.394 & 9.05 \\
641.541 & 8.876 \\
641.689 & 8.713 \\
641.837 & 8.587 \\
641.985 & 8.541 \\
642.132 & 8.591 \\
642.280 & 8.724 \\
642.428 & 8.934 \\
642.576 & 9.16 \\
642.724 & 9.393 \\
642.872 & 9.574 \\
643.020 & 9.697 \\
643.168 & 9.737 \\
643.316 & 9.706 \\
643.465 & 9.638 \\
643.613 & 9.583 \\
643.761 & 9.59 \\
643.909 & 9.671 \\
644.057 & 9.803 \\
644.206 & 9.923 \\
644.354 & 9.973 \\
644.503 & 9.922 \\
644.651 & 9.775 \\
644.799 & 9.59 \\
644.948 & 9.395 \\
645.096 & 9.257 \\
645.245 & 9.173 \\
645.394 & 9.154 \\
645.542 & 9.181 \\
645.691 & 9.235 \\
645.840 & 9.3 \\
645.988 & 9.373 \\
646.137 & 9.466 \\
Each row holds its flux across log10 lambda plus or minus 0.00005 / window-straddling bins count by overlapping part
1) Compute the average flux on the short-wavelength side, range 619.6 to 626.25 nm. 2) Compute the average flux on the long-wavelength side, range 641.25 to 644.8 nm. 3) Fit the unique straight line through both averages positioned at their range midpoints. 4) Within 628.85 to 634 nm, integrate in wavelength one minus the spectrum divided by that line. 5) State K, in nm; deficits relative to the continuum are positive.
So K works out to -0.34 nm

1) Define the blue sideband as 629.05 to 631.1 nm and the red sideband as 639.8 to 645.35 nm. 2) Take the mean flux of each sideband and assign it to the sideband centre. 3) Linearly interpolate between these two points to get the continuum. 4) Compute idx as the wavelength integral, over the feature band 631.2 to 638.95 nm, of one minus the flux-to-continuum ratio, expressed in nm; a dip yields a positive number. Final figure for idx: 0.56 nm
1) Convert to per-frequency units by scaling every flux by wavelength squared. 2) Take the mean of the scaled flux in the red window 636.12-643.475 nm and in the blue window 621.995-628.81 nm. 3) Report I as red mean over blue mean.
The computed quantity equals 1.05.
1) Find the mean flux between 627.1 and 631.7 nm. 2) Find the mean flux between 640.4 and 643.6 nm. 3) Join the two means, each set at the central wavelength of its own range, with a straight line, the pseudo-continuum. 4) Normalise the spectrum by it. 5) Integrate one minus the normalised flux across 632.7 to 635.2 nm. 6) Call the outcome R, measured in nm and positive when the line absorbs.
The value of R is 0.06 nm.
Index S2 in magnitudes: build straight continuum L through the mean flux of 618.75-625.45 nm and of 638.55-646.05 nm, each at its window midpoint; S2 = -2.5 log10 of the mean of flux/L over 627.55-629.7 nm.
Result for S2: -0.03 mag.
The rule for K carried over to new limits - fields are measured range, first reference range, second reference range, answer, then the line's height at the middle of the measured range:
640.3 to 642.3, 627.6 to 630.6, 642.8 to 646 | 0.122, 9.67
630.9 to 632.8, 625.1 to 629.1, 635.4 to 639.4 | -0.045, 9.33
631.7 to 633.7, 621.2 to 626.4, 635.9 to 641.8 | -0.035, 9.25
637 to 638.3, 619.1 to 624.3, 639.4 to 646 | 0.048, 9.34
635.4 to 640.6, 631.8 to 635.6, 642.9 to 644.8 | 0.134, 9.58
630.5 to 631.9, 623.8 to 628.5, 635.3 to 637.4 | -0.099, 9.35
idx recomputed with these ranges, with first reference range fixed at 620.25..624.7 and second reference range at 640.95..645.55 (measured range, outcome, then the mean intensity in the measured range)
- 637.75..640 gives -0.01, 9.37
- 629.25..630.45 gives -0.20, 10.9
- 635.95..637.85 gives 0.02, 9.22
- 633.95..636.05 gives -0.05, 9.54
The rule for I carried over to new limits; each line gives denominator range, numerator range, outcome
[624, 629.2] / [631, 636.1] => 1.04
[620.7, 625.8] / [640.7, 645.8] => 1.08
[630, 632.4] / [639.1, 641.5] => 0.95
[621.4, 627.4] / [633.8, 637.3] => 1.06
